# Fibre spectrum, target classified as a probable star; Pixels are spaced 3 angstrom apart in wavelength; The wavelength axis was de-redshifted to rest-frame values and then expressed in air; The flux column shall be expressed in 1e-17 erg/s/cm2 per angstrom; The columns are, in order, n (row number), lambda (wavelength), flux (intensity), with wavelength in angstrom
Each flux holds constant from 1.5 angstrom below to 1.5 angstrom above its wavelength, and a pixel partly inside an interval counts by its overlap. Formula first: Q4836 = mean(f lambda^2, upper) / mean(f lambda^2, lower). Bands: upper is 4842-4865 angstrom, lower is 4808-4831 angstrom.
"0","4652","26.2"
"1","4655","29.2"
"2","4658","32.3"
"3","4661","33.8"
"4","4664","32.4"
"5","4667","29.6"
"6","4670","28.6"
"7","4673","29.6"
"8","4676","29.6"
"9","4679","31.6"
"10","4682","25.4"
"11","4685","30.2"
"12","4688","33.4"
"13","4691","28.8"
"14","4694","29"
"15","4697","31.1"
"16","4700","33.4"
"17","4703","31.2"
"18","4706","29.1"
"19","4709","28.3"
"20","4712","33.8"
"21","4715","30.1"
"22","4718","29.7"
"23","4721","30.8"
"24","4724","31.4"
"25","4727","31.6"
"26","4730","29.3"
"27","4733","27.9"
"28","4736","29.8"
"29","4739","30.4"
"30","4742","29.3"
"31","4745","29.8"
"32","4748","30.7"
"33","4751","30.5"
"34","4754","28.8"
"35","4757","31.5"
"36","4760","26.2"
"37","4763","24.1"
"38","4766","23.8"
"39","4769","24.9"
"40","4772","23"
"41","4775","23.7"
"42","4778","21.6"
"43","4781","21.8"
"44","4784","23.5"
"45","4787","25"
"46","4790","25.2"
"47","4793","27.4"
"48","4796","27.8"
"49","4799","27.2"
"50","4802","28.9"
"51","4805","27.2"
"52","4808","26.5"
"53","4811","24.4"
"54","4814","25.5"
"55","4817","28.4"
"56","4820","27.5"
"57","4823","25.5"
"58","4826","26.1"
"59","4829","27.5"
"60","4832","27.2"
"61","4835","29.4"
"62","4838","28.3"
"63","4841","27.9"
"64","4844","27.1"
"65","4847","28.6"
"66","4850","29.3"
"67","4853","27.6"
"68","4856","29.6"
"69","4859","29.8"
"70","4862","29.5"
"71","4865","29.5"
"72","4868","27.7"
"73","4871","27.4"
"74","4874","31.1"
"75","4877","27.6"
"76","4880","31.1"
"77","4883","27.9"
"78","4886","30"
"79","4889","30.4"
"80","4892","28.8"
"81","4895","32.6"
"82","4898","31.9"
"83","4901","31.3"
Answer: 1.1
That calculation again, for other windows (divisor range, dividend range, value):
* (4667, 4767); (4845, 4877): 1.03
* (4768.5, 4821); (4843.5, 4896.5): 1.18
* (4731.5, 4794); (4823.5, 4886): 1.11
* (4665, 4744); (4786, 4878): 0.97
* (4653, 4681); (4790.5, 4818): 0.93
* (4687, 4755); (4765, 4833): 0.87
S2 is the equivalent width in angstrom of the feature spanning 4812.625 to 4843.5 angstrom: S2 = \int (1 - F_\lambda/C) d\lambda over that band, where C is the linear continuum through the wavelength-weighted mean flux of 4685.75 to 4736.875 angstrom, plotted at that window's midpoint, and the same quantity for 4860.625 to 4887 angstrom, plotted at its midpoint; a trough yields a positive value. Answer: 2.2 angstrom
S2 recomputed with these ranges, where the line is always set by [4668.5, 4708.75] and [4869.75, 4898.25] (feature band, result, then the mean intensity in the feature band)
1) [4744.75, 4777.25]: 3.4 angstrom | 26.8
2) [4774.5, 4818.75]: 6.3 angstrom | 25.7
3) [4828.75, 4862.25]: 1.5 angstrom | 28.5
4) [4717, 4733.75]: -0.1 angstrom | 30.2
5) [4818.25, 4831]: 1.4 angstrom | 26.7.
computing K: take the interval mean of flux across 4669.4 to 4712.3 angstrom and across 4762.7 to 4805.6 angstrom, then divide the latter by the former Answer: 0.83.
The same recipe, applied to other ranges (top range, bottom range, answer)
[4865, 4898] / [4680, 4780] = 1.03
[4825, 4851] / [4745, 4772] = 1.02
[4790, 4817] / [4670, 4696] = 0.91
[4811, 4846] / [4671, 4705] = 0.90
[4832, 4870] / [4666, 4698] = 0.96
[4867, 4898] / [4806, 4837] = 1.10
